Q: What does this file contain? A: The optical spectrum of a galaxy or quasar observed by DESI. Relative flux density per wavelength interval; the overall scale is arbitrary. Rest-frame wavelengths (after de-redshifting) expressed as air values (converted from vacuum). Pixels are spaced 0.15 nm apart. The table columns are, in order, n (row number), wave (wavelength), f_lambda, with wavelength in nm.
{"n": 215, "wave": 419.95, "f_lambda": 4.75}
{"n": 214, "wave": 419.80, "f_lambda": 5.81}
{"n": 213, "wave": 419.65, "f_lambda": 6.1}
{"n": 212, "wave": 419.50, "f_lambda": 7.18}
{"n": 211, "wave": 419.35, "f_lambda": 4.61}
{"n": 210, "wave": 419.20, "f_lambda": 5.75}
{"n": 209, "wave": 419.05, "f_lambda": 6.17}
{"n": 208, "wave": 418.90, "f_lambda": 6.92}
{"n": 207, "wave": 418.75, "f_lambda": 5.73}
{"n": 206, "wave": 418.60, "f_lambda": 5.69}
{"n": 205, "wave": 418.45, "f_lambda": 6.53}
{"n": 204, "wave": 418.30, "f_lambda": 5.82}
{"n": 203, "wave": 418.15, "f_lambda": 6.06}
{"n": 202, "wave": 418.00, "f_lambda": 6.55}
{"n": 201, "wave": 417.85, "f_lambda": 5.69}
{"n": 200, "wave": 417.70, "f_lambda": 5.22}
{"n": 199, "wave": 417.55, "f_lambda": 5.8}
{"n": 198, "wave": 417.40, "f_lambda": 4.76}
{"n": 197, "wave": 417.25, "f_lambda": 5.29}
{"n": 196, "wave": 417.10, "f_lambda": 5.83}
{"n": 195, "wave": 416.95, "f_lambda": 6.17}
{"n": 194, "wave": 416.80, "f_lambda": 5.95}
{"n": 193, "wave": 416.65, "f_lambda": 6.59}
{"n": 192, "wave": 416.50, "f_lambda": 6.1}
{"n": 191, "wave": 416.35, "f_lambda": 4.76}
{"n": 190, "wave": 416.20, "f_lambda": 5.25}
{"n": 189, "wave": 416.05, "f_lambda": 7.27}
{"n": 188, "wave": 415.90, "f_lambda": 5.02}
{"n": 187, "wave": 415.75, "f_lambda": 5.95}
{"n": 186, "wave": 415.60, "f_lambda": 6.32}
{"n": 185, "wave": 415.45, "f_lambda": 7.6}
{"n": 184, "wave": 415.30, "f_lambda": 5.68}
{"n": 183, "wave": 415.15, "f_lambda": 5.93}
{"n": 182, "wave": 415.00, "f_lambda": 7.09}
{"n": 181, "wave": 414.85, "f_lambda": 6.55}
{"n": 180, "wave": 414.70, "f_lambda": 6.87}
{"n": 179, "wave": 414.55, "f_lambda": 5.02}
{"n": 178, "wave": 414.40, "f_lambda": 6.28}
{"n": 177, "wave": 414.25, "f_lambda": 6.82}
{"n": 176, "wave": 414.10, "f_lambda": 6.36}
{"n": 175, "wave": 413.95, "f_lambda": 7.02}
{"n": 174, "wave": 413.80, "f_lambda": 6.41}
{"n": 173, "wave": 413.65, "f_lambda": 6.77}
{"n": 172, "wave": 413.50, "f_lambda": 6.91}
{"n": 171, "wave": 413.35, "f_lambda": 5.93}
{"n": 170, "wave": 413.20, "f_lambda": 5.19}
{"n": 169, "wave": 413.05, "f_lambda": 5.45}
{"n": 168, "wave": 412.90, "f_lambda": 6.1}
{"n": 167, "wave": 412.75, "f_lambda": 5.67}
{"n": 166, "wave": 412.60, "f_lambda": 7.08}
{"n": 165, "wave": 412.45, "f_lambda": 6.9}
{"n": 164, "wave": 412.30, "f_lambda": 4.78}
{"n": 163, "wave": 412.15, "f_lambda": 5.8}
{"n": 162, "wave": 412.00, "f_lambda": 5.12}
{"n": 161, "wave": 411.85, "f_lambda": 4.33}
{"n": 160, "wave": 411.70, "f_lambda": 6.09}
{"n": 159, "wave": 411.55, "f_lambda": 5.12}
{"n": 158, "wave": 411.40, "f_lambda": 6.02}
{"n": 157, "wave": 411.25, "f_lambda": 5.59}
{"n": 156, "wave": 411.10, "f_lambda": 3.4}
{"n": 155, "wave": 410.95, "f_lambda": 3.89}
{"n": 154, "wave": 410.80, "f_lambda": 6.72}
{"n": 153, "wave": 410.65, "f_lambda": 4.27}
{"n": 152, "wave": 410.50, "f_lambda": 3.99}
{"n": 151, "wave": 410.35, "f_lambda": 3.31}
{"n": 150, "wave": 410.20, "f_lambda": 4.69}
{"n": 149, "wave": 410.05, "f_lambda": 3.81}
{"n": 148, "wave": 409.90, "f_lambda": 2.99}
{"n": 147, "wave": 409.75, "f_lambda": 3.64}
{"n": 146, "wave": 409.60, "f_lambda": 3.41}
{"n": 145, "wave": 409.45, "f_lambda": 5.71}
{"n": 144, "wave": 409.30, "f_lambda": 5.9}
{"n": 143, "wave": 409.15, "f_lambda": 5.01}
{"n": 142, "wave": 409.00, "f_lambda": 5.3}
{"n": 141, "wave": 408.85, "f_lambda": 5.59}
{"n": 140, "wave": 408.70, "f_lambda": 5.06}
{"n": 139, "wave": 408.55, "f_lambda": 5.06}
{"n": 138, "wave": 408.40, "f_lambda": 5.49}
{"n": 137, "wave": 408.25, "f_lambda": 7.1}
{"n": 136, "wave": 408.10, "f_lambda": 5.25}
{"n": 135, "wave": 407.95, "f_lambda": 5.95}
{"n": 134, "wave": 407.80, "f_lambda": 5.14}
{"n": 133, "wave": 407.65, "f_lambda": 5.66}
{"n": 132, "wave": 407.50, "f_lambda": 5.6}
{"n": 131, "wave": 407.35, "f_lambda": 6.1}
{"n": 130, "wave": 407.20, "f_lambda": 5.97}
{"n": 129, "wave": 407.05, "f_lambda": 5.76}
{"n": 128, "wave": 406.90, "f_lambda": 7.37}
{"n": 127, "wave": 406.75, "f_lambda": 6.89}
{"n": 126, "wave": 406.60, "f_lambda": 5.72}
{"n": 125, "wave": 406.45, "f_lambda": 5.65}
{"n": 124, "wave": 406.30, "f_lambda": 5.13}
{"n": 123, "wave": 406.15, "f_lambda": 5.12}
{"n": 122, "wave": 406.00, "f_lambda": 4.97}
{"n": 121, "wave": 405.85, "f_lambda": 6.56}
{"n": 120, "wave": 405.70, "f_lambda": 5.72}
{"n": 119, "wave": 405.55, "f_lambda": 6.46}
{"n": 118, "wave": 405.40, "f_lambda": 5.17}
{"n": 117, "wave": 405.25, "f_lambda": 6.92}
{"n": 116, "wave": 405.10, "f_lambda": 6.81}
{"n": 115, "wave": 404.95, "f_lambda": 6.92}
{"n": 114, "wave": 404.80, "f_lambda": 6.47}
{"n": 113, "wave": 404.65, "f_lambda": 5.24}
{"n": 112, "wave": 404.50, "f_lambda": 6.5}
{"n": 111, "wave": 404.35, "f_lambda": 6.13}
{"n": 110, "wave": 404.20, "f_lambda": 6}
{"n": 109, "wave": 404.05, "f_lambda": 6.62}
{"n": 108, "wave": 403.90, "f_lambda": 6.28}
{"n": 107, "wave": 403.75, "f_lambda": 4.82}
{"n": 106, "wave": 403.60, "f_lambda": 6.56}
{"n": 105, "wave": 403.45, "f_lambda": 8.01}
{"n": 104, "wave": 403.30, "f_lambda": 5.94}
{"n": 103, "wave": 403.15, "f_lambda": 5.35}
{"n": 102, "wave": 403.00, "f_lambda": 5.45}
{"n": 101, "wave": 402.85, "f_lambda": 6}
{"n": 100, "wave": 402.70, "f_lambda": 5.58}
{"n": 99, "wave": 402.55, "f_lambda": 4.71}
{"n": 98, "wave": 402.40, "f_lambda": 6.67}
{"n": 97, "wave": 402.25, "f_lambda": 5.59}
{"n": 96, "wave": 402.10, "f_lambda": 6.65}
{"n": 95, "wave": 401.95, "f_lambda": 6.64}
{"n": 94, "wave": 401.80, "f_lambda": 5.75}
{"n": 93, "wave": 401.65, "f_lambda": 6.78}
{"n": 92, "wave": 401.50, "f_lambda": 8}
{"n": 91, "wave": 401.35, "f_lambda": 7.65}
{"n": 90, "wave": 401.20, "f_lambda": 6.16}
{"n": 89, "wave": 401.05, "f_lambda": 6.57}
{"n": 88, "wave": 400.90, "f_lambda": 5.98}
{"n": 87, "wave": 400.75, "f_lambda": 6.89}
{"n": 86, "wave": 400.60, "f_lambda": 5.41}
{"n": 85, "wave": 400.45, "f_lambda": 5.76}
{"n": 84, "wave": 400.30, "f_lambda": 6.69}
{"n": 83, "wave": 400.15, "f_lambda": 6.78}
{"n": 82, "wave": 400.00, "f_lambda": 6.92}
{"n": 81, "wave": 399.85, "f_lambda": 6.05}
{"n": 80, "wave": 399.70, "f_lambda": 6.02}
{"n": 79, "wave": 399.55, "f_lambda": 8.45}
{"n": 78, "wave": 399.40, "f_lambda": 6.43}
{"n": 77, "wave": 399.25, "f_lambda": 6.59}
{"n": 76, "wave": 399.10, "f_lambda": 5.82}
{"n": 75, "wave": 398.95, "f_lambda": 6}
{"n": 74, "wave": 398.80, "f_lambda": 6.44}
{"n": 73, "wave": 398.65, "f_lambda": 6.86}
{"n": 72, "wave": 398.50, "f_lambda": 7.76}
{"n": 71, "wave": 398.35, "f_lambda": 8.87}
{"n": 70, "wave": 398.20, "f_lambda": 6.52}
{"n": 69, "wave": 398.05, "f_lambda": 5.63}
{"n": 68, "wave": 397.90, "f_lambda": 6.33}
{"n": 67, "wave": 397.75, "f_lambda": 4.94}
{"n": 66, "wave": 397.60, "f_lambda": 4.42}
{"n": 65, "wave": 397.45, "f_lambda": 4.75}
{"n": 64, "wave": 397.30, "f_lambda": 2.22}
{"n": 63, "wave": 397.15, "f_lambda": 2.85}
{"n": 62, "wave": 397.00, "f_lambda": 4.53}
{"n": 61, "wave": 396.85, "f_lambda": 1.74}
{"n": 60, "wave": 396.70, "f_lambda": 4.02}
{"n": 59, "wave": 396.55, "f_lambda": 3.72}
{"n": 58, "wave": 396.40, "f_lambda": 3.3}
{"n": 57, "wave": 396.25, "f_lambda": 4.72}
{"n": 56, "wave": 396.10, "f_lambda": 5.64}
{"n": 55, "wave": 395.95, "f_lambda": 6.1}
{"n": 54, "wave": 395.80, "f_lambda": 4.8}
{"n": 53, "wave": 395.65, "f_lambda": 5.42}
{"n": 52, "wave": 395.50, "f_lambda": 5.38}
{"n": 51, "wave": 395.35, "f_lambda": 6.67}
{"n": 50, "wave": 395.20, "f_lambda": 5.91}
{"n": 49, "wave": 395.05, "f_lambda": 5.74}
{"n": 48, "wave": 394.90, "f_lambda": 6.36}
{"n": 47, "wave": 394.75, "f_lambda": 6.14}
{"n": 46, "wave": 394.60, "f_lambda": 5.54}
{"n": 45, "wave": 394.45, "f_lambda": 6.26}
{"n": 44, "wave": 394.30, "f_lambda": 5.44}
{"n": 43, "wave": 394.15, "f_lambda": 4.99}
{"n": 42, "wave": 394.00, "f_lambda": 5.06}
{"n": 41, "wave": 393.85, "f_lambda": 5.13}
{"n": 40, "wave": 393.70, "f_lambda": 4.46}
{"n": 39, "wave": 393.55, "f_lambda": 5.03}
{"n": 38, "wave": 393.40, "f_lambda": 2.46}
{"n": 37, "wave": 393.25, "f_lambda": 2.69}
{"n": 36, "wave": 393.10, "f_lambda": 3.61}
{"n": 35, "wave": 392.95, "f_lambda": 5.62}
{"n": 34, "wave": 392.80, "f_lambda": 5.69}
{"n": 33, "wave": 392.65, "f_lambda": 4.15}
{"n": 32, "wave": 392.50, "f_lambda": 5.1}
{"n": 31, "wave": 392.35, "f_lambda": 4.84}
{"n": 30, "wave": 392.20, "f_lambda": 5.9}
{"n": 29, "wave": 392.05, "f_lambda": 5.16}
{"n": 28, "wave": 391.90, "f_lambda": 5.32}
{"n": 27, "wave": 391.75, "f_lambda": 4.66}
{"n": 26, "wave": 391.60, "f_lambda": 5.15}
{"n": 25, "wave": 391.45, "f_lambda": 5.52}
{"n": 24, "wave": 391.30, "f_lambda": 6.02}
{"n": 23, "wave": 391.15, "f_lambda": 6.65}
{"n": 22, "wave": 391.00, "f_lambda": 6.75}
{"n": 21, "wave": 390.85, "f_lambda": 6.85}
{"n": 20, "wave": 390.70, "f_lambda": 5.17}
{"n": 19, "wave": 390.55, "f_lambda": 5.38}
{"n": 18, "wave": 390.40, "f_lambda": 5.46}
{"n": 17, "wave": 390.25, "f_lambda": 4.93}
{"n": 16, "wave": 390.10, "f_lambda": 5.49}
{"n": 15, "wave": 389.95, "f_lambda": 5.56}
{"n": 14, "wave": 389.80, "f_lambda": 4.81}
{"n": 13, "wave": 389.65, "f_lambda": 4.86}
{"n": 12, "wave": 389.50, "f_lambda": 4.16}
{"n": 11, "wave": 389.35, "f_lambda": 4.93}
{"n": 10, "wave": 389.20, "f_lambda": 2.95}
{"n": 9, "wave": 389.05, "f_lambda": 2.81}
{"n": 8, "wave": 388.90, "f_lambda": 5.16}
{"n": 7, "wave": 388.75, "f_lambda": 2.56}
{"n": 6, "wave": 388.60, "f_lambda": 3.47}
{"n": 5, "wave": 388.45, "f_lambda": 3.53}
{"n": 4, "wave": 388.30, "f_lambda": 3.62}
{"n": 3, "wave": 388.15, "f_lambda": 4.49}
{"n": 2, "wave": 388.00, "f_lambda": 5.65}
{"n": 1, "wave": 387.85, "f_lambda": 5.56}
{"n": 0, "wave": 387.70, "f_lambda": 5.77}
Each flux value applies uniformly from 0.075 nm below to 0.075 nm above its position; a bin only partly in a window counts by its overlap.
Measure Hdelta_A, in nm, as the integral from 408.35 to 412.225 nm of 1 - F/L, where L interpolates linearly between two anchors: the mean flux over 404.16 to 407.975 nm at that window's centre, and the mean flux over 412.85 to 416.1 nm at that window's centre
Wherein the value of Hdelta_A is 0.84 nm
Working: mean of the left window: 6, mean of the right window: 6.29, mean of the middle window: 4.82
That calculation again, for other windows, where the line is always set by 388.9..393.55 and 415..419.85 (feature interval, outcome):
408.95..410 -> 0.21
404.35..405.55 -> -0.18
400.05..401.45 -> -0.30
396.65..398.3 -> 0.24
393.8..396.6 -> -0.16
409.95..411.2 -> 0.32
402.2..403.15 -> -0.04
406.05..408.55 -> -0.12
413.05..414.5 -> -0.13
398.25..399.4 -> -0.35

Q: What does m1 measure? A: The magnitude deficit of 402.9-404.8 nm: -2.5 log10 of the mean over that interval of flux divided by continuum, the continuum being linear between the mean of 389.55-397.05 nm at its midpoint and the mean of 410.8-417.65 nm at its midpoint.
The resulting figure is -0.11 mag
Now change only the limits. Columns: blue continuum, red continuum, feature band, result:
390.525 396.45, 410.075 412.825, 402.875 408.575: -0.16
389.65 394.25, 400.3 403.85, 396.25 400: 0.07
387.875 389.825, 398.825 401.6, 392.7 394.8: 0.07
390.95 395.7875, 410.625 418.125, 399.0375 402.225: -0.20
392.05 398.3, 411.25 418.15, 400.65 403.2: -0.19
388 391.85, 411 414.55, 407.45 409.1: 0.02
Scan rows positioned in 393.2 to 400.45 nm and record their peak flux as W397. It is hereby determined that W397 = 8.87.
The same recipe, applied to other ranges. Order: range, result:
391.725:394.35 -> 5.9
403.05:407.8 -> 8.01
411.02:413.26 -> 7.08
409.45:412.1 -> 6.72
